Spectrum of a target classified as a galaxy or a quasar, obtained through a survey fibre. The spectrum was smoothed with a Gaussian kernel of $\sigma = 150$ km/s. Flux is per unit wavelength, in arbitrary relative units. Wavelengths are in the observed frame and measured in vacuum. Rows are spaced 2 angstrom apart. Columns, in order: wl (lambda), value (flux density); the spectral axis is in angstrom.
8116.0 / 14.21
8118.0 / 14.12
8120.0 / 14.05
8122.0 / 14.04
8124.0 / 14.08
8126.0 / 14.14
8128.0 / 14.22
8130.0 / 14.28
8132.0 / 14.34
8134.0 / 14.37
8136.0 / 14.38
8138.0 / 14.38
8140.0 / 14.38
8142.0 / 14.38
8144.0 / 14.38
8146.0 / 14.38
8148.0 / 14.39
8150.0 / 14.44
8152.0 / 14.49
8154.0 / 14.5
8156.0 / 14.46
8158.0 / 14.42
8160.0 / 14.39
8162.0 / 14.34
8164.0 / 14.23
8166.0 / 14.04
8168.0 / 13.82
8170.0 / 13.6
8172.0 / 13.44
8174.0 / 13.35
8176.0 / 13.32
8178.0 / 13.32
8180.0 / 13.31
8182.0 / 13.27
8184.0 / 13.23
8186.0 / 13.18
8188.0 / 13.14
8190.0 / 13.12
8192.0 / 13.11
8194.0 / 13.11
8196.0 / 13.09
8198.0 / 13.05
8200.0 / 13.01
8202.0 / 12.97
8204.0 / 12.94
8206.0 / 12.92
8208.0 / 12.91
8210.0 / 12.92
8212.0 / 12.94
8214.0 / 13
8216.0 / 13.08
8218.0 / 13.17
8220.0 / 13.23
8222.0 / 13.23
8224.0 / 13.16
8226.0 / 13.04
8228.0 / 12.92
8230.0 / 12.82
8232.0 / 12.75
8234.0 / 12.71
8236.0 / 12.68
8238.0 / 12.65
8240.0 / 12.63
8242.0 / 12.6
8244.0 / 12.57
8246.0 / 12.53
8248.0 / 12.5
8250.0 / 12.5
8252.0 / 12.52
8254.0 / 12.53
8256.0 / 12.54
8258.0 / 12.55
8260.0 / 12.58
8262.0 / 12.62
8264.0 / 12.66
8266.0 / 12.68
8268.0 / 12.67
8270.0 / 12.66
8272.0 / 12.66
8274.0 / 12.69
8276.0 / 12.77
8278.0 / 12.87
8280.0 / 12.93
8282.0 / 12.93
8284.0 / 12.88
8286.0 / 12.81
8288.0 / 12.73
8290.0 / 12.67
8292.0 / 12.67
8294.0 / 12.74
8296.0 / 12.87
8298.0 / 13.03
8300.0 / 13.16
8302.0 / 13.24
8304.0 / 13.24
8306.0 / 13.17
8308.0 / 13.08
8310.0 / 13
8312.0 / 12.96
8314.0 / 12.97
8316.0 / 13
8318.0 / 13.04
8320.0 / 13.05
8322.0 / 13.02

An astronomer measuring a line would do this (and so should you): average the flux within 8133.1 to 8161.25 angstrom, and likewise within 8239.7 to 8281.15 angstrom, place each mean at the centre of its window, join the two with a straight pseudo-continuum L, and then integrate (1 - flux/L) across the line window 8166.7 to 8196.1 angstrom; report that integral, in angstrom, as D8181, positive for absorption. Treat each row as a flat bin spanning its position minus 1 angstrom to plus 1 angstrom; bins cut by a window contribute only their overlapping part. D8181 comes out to 1.2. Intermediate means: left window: 14.4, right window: 12.6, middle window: 13.3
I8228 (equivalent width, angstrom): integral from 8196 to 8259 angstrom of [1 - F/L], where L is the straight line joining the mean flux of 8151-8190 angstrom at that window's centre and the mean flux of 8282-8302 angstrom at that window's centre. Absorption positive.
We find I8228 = 2.4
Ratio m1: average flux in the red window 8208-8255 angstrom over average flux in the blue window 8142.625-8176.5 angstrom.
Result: 0.91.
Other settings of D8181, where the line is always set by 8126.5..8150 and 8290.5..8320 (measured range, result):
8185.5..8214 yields 1.7 angstrom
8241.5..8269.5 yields 1.7 angstrom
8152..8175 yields 0.1 angstrom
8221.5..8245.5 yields 1.4 angstrom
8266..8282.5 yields 0.6 angstrom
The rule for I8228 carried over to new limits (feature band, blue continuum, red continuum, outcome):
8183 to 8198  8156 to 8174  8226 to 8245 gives 0.46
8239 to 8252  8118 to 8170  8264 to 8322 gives 0.76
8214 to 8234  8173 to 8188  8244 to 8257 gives -0.34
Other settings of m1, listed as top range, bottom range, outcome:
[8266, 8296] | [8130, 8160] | 0.89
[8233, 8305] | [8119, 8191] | 0.91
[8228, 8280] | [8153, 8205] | 0.93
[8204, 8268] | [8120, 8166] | 0.89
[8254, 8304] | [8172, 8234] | 0.98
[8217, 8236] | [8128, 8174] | 0.91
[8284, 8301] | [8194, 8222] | 0.99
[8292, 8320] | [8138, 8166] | 0.91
